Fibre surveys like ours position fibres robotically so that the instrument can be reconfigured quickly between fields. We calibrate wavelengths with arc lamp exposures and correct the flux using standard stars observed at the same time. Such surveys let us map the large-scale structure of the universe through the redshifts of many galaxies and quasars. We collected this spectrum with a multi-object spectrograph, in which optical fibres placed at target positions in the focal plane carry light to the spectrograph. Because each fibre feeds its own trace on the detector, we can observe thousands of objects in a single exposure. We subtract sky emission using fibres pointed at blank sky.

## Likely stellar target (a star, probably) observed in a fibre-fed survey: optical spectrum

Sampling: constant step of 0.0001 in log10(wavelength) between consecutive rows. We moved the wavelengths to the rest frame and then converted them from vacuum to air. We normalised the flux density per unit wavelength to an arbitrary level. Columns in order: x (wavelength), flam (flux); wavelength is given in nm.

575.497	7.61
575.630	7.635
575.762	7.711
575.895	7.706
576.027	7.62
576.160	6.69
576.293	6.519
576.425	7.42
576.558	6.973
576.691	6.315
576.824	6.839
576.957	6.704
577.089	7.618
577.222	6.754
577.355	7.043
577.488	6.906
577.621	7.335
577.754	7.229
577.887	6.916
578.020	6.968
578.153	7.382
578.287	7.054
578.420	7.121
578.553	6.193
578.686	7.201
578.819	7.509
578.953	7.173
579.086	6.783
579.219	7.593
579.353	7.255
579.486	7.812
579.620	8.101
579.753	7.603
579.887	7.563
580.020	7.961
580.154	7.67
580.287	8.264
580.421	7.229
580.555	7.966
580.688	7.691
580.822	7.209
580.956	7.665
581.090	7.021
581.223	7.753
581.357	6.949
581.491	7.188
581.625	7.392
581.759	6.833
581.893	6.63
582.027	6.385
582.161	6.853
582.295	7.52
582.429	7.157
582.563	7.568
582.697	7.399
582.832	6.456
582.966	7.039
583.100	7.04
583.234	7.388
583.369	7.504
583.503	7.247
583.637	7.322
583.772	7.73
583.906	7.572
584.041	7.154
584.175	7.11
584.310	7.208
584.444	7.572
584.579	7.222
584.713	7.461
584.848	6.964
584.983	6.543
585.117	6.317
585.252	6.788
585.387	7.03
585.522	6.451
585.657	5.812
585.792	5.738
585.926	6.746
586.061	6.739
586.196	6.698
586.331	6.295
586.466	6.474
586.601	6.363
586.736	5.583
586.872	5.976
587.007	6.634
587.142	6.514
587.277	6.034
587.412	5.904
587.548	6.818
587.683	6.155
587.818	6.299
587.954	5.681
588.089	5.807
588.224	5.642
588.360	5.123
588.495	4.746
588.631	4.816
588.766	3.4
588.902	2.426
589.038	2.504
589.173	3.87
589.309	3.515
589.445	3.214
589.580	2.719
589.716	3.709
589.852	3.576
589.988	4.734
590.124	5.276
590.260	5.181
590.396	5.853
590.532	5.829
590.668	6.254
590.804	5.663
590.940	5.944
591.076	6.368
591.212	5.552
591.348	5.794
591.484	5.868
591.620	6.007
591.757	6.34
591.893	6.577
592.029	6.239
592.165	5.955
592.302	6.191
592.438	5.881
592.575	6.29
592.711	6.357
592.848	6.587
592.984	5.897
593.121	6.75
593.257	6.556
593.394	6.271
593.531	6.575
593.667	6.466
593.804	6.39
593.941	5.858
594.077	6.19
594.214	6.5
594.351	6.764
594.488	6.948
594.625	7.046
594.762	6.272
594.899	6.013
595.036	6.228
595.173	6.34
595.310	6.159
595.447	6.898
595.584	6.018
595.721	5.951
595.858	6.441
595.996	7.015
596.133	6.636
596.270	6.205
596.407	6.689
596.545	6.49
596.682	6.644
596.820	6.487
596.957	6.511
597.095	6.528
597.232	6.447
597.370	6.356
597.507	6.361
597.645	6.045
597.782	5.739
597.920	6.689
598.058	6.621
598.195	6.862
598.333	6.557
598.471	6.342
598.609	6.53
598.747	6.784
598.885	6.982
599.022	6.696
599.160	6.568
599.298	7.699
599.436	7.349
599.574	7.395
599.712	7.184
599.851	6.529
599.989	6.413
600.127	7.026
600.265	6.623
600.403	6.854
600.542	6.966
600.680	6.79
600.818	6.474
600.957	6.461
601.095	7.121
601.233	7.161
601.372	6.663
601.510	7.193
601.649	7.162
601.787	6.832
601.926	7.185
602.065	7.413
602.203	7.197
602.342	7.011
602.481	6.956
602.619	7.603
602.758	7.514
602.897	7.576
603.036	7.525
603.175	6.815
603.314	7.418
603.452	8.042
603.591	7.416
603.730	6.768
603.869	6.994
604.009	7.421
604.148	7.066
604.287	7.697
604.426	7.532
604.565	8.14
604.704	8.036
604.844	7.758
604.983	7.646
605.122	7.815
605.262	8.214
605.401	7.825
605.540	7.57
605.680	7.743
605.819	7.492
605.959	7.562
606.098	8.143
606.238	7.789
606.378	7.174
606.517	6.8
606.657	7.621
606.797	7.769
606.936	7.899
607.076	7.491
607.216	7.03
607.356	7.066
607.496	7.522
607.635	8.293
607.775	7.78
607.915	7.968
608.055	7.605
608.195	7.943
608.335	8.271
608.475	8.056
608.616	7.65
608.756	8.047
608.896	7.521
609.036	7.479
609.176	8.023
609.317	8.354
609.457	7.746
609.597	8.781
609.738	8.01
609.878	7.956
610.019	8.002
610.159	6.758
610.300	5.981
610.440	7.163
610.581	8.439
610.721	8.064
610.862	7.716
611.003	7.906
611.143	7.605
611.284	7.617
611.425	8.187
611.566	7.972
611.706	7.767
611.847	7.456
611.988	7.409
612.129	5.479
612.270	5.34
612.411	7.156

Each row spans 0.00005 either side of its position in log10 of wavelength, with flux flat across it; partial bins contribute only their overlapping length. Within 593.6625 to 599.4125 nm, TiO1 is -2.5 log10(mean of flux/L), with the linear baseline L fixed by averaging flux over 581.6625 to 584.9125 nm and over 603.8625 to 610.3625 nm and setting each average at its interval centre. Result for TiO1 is 0.15 mag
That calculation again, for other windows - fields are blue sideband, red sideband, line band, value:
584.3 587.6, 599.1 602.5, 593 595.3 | 0.06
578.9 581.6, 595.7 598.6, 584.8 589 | 0.20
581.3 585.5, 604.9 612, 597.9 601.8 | 0.10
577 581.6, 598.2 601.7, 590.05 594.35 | 0.15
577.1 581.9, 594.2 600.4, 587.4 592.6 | 0.30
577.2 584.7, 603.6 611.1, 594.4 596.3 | 0.16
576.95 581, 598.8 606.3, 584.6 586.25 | 0.11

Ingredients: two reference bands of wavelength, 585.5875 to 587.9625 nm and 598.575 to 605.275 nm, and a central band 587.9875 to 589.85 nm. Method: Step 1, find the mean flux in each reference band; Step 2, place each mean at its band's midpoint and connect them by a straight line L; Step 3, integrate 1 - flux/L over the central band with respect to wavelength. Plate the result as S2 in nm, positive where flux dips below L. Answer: 0.70 nm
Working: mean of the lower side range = 6.26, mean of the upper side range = 7.18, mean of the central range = 3.98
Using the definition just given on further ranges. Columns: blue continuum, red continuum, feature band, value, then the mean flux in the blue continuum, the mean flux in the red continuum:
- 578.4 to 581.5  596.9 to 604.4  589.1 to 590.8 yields 0.63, 7.45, 6.93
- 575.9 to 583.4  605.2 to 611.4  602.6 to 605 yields 0.05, 7.22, 7.72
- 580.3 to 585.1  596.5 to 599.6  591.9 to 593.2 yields 0.11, 7.23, 6.63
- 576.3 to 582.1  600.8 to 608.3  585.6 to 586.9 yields 0.19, 7.23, 7.45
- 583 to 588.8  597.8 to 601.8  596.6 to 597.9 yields 0.08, 6.48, 6.83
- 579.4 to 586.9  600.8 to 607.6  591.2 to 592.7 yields 0.23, 7.09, 7.41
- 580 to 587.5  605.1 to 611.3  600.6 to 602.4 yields 0.13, 6.97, 7.72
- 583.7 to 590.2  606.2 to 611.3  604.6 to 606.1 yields -0.08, 5.76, 7.7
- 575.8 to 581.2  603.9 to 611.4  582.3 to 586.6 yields 0.23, 7.27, 7.71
